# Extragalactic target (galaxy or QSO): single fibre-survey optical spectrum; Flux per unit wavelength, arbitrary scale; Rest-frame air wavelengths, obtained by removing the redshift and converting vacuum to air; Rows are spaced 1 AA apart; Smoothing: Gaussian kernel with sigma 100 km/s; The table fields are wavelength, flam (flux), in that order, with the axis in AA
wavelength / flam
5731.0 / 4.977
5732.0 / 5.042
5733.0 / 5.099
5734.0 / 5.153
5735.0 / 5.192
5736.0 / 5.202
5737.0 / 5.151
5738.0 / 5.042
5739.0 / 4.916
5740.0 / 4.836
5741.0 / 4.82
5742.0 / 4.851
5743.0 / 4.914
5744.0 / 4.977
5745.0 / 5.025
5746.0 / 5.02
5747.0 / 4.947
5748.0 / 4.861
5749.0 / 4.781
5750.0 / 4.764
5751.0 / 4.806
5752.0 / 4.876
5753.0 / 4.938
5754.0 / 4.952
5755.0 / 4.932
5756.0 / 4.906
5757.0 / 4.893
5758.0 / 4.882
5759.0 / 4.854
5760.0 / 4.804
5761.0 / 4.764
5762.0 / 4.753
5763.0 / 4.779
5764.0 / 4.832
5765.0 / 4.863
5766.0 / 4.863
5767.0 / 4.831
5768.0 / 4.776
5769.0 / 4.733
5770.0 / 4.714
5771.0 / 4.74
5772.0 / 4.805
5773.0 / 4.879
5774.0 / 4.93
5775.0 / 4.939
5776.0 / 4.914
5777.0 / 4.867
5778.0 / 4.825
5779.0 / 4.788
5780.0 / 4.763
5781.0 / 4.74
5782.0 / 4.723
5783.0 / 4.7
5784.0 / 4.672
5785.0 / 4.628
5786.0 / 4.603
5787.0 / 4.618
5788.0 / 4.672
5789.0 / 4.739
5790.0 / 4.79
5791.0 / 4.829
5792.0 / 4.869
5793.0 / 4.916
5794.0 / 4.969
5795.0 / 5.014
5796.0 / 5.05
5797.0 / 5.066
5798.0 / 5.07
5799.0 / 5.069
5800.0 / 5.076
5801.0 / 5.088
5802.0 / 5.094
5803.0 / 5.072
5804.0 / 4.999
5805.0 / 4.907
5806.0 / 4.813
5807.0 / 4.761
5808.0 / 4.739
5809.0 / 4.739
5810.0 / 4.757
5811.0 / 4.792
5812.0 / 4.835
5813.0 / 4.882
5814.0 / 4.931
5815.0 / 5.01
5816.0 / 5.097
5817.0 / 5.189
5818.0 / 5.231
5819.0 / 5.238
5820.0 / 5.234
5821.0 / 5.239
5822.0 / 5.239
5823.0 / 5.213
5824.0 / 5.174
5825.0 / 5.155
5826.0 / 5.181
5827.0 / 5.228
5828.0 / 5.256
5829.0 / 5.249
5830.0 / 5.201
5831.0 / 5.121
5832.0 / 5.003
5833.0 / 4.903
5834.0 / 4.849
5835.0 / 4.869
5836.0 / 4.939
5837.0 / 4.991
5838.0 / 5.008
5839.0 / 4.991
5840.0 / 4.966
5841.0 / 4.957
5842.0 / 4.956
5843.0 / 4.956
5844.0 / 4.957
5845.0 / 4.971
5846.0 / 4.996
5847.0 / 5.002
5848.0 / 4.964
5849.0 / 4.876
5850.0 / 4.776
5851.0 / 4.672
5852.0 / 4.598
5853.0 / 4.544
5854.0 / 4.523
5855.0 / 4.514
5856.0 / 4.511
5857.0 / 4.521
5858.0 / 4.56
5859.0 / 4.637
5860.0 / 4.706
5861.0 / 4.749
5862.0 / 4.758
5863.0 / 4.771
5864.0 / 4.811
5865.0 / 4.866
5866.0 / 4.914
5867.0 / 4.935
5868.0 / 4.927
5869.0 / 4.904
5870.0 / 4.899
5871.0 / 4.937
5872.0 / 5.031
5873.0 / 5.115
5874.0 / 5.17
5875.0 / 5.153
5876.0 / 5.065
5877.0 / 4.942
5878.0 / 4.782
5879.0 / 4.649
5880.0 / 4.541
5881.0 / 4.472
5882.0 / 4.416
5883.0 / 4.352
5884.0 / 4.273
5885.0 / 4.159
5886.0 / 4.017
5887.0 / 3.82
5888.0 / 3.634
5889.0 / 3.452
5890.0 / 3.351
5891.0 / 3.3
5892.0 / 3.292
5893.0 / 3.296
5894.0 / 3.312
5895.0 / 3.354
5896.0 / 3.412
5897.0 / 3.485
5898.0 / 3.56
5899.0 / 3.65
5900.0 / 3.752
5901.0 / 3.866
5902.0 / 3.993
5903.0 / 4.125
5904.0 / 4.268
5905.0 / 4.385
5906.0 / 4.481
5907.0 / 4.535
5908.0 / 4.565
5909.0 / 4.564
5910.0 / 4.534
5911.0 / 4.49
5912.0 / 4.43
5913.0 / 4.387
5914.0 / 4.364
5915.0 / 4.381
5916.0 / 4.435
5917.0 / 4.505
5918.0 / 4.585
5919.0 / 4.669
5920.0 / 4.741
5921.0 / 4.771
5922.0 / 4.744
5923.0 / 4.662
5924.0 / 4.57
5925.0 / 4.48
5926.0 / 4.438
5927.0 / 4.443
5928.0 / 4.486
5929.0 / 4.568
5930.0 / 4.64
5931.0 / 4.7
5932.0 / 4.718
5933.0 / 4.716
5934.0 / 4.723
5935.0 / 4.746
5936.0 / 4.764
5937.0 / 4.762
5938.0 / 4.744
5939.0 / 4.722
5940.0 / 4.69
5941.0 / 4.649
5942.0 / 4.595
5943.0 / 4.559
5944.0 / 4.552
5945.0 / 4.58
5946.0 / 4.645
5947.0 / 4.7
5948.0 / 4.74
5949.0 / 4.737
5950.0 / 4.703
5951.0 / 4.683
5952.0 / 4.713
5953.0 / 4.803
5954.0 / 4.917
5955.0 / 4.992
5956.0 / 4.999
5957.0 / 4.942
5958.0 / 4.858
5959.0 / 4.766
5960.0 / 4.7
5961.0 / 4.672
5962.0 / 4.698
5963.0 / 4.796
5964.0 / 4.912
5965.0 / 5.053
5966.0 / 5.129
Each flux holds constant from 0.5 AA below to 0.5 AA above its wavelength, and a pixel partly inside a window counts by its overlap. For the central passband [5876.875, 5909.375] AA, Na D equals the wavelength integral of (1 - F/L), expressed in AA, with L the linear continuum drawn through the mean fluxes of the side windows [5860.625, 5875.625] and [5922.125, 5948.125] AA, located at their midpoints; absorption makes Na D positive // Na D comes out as 5.6 AA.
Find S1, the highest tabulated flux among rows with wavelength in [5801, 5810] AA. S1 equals 5.094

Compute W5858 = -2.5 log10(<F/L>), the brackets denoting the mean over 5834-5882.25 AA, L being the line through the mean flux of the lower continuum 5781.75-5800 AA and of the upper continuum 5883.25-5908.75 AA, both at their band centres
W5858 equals -0.15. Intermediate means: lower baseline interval 4.84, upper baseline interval 3.83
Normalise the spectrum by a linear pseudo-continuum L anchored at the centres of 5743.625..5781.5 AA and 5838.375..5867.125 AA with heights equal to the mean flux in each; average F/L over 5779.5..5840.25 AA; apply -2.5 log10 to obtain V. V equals -0.03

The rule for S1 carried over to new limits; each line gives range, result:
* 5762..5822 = 5.239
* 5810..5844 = 5.256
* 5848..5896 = 5.17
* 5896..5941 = 4.771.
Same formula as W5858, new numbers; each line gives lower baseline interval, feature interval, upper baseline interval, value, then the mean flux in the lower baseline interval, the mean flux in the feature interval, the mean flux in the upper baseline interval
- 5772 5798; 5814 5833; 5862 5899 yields -0.122 mag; 4.82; 5.17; 4.31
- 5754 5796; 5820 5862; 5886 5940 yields -0.086 mag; 4.81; 4.92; 4.25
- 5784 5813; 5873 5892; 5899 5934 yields 0.069 mag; 4.87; 4.3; 4.46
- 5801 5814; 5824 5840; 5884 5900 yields -0.129 mag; 4.88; 5.06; 3.57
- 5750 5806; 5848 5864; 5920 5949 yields 0.021 mag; 4.86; 4.66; 4.65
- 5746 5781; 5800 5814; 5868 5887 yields -0.024 mag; 4.84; 4.89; 4.7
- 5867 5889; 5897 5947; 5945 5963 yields 0.054 mag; 4.61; 4.48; 4.78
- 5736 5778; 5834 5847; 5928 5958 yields -0.034 mag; 4.87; 4.96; 4.72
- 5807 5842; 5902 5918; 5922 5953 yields 0.077 mag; 5.04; 4.42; 4.65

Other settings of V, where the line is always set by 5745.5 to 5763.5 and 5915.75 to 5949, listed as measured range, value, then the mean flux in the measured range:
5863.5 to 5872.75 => -0.04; 4.92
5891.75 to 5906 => 0.25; 3.73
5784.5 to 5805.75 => -0.02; 4.91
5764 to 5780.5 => 0.00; 4.83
